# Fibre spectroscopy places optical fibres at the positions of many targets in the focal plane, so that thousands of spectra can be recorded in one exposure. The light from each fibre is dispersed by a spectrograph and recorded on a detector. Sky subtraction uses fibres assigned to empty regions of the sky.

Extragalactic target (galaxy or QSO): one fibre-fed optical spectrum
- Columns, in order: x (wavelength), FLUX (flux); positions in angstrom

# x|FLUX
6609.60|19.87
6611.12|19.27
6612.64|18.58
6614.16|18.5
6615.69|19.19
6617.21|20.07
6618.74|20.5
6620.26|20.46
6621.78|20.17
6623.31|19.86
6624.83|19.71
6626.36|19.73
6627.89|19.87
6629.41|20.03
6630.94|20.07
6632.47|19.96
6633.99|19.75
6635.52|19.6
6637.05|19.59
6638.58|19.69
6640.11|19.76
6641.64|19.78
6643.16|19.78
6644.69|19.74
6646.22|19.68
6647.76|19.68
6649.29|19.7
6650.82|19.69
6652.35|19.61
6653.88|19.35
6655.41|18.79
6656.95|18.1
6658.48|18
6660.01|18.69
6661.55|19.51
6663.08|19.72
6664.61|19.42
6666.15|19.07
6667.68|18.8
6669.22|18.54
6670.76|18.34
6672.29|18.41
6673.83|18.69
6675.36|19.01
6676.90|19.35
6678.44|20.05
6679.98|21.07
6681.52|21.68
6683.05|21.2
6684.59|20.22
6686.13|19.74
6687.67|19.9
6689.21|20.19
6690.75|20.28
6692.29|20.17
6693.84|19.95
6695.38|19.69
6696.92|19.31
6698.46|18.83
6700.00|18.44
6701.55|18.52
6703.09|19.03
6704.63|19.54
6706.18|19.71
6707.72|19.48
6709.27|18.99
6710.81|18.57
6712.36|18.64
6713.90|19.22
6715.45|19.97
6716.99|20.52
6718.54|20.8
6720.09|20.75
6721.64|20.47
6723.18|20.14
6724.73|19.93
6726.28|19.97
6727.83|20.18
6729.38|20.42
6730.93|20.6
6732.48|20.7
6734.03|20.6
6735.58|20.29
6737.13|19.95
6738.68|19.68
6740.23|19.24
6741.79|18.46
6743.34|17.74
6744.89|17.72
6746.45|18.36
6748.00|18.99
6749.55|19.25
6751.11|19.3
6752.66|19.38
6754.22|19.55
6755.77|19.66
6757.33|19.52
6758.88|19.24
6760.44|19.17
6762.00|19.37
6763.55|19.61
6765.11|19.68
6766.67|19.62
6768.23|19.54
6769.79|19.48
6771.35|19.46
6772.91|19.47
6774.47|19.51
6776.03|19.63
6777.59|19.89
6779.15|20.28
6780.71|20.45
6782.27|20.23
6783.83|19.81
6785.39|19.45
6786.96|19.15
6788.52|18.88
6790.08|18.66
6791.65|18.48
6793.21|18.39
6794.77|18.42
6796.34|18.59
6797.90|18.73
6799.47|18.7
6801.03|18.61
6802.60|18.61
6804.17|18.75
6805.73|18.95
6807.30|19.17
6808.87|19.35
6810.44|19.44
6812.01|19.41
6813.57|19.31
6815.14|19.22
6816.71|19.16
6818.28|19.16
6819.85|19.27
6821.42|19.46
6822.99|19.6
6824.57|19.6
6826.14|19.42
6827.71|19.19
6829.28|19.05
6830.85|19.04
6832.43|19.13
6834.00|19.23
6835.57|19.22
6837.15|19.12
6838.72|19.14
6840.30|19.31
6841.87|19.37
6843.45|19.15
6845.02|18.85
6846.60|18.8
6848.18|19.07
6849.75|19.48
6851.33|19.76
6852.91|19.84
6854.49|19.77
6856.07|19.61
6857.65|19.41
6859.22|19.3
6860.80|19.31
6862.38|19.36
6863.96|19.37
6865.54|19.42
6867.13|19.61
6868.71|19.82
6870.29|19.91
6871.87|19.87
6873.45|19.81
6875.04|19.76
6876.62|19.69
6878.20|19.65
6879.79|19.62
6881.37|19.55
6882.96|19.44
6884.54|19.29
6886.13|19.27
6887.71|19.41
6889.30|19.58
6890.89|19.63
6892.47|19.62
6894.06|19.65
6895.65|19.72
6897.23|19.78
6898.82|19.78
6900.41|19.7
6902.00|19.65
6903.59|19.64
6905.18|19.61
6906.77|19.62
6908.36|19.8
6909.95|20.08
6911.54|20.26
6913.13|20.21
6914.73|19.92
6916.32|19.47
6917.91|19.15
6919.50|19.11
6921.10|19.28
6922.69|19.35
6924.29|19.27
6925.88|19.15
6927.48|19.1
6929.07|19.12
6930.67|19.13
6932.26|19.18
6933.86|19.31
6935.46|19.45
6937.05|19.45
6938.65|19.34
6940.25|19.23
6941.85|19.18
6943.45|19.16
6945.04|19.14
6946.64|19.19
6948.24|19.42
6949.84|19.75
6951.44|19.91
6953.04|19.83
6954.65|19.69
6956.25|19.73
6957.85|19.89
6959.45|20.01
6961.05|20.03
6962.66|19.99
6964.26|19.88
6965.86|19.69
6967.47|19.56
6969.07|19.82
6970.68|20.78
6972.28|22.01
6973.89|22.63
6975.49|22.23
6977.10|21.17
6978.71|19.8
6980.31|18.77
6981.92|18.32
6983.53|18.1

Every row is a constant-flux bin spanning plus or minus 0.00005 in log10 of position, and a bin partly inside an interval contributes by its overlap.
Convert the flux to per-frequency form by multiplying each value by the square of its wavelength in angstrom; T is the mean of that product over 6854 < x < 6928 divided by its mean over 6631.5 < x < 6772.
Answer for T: 1.1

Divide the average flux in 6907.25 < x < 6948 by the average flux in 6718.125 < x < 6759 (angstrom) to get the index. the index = 1.0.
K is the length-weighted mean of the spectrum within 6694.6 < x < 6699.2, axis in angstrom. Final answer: 19.3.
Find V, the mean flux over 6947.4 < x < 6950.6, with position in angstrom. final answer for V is 19.6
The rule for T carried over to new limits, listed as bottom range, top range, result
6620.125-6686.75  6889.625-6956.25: 1.08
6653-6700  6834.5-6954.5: 1.07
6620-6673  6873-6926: 1.09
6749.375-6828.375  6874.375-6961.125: 1.05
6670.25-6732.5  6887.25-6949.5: 1.05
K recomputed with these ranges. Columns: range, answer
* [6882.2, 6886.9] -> 19.3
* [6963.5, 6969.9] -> 19.7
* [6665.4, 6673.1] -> 18.6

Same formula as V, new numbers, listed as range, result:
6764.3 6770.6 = 19.6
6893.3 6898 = 19.7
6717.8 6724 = 20.5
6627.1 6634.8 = 19.9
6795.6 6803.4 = 18.6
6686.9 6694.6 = 20.1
